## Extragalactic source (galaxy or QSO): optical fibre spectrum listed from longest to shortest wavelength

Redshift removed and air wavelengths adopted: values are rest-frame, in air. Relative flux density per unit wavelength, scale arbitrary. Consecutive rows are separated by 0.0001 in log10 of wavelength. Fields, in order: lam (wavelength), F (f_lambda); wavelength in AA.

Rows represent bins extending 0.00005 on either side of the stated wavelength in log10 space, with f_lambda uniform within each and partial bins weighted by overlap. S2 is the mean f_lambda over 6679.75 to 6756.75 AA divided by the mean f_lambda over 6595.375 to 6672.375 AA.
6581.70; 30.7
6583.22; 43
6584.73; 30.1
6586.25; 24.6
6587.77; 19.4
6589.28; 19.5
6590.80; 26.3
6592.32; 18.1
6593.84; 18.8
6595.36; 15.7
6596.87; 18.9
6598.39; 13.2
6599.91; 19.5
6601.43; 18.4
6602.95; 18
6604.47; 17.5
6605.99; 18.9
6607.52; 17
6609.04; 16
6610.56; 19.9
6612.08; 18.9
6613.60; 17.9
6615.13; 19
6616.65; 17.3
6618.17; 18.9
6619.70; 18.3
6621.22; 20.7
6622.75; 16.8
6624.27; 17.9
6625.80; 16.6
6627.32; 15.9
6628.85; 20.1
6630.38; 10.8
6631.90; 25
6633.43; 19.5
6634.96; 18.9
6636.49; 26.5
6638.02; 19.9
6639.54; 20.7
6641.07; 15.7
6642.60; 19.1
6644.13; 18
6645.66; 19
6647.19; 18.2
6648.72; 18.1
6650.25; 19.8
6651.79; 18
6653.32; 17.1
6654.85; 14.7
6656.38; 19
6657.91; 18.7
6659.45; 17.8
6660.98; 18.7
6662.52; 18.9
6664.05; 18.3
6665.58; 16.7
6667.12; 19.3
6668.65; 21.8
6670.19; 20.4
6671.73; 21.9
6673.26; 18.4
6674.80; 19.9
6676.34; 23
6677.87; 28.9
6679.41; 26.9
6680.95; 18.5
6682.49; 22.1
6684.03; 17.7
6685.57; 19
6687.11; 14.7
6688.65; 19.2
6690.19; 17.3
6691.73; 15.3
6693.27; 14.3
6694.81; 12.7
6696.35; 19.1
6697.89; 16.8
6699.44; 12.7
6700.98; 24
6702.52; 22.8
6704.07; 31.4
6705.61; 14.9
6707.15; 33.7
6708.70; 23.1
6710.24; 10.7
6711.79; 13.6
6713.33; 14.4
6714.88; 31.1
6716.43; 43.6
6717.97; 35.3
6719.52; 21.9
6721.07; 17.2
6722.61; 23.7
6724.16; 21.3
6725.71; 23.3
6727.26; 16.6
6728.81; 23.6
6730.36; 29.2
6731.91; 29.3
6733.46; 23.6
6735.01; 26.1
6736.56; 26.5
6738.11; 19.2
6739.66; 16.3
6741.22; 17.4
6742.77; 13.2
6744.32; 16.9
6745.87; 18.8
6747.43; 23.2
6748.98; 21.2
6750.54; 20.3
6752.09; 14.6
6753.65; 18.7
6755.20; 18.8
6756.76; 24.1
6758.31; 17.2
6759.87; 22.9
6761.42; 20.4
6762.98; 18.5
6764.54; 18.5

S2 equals 1.13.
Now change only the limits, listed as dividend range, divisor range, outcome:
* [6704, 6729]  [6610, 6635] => 1.27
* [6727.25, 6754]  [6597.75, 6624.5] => 1.16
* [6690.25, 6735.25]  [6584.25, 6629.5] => 1.17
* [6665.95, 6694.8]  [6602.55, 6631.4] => 1.11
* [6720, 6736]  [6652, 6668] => 1.30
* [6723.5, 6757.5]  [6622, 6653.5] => 1.12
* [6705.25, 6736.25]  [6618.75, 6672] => 1.28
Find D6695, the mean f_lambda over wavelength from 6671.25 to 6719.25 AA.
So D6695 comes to 21.2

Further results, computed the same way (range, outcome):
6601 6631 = 17.8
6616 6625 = 18.3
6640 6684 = 19.5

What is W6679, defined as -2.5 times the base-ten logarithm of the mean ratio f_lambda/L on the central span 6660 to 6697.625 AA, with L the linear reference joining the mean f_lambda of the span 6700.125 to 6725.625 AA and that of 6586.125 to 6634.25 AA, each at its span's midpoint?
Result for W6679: 0.146 mag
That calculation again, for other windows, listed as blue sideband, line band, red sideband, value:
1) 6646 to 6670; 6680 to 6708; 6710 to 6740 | 0.11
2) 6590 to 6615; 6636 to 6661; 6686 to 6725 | 0.05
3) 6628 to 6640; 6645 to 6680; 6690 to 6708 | 0.01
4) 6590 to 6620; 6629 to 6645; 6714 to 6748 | 0.01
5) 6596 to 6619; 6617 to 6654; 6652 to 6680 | 0.01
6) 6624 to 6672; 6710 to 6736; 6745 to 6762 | -0.22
